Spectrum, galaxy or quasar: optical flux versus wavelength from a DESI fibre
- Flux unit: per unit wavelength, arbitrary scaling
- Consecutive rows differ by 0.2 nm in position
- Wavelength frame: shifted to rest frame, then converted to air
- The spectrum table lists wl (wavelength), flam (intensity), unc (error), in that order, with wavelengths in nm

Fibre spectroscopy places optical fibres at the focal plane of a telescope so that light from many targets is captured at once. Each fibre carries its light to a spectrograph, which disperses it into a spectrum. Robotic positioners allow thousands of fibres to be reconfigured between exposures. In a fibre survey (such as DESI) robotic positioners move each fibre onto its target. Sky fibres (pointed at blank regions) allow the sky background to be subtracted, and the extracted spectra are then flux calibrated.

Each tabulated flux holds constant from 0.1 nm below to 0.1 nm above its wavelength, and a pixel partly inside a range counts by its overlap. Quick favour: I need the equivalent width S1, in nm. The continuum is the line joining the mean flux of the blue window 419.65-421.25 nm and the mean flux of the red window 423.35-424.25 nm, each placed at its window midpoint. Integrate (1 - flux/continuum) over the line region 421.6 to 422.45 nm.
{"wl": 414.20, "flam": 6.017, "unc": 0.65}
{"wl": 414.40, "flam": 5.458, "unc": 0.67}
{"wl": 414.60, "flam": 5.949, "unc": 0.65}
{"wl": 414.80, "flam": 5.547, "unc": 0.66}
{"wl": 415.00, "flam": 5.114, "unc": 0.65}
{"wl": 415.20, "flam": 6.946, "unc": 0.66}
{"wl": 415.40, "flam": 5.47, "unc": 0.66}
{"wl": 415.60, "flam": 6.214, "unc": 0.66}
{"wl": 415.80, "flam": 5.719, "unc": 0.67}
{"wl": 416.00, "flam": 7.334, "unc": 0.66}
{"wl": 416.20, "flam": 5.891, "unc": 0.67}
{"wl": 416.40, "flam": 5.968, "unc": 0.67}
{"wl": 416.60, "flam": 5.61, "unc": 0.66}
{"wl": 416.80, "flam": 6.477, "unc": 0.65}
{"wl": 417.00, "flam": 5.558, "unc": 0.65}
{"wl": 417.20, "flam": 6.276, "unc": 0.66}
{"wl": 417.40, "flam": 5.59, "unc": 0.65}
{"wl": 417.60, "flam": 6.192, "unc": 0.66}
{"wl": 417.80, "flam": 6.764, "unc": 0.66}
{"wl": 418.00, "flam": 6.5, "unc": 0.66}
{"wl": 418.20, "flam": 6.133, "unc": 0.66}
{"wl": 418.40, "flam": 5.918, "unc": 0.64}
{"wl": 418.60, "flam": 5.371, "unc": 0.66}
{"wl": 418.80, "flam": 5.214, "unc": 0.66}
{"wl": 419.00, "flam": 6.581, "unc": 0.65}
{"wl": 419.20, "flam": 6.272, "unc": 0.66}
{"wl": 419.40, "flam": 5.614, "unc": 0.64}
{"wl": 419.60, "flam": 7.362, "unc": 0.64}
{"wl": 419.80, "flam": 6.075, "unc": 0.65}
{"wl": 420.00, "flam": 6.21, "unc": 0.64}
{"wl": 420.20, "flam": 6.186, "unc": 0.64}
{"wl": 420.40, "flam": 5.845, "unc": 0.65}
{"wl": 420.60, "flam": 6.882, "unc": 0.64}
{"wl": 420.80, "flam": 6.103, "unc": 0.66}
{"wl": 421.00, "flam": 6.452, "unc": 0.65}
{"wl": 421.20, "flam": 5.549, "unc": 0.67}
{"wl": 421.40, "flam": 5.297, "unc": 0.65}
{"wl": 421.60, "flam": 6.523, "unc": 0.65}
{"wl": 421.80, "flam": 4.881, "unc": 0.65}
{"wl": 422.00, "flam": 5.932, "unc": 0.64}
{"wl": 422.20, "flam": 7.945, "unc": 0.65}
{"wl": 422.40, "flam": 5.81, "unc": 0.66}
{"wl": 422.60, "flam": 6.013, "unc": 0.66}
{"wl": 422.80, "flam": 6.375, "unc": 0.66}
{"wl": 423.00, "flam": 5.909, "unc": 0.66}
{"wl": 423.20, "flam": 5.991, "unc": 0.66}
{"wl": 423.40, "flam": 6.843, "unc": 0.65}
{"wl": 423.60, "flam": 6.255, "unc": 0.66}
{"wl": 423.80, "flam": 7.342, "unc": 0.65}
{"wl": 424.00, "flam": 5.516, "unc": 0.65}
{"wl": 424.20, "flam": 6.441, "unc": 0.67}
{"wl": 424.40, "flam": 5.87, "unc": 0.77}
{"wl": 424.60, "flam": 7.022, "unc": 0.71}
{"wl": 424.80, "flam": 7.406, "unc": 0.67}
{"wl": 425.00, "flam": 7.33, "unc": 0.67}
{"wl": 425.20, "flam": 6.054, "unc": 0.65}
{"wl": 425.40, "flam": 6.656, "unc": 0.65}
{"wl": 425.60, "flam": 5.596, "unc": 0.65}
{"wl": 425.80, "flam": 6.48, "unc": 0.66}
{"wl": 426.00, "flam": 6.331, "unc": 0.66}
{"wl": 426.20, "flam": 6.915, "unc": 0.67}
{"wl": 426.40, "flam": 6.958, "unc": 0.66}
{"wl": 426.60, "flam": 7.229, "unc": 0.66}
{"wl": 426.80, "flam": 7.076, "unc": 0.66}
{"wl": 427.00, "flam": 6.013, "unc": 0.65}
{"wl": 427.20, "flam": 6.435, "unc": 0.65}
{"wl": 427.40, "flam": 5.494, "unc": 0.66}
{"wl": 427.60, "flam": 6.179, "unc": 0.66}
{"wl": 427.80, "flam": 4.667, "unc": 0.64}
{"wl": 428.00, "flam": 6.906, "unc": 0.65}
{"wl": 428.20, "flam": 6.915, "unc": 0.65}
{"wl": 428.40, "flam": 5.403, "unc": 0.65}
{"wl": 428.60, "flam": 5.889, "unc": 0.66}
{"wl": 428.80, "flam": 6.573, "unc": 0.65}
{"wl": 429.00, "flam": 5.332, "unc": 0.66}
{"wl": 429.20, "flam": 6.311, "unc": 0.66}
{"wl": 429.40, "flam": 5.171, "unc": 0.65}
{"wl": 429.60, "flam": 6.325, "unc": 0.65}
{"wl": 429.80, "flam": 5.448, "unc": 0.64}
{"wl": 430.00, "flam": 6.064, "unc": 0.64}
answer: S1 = 0.02 nm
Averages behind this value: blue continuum 6.22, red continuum 6.46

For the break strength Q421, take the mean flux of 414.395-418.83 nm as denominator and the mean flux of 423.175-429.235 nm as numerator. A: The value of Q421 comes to 1.1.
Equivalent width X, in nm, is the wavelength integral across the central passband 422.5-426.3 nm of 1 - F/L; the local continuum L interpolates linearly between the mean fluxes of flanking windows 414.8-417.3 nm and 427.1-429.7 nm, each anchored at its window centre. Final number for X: -0.286 nm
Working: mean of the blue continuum 6.03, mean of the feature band 6.44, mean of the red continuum 5.97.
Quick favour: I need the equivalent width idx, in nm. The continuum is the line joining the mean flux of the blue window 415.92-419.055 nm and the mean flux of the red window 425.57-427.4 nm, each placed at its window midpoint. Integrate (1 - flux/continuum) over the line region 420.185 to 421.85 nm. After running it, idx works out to 0.07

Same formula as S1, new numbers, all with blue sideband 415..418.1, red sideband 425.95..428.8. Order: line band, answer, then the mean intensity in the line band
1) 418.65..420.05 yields 0.005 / 6.16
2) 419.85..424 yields 0.020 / 6.2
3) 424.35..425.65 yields -0.071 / 6.63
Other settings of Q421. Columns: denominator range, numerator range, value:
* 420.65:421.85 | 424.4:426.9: 1.14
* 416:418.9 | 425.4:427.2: 1.09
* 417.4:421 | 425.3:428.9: 1.02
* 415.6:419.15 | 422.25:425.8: 1.05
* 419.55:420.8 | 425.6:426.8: 1.05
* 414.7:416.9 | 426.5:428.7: 1.03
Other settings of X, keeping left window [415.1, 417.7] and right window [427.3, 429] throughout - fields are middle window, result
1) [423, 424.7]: -0.10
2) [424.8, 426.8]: -0.23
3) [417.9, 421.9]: 0.01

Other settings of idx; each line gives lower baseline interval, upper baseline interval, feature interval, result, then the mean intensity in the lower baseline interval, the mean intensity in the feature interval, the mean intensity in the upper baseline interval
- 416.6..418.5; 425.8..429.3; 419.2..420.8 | -0.03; 6.13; 6.3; 6.28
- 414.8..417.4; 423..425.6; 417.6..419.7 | 0.00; 6.01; 6.17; 6.5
